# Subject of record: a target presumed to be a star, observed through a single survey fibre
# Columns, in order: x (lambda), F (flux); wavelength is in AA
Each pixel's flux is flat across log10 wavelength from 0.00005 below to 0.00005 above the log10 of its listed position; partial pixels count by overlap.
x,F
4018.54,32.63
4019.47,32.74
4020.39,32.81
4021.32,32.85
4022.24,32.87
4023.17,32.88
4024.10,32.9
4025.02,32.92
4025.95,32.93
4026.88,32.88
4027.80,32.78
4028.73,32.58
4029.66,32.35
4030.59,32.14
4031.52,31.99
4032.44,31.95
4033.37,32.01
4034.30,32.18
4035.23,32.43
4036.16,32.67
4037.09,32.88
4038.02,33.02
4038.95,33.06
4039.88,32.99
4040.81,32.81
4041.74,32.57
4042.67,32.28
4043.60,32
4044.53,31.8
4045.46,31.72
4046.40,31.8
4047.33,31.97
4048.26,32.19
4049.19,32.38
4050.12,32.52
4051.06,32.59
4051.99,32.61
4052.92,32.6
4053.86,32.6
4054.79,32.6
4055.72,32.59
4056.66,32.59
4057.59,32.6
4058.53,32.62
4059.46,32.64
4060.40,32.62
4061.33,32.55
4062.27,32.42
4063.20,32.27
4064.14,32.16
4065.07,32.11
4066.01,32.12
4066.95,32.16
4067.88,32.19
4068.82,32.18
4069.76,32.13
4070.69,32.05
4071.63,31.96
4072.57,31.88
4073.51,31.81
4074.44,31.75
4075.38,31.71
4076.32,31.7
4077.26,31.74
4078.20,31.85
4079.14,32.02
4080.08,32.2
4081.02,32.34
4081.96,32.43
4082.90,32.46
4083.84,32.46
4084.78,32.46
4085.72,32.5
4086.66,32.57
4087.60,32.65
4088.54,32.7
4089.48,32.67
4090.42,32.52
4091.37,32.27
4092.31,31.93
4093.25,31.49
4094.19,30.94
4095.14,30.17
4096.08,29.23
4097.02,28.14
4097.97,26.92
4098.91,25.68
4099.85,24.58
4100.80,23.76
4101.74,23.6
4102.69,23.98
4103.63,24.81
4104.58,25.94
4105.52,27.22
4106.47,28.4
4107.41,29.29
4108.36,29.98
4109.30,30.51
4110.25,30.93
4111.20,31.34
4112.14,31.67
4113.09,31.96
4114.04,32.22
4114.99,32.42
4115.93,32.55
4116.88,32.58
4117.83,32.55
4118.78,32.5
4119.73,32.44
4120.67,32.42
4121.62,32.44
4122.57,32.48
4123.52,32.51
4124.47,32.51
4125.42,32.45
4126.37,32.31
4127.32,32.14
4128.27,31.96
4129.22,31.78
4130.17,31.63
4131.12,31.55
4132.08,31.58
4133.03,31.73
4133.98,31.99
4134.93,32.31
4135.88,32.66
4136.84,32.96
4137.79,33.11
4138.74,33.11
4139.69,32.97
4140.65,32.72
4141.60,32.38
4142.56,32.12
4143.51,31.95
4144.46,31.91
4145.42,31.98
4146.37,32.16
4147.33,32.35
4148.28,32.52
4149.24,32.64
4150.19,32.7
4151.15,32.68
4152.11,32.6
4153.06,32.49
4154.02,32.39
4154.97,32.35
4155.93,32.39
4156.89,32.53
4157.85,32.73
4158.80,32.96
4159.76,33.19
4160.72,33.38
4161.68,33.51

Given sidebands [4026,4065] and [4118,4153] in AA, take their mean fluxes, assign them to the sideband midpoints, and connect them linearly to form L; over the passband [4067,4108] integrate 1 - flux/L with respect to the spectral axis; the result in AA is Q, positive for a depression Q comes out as 2.6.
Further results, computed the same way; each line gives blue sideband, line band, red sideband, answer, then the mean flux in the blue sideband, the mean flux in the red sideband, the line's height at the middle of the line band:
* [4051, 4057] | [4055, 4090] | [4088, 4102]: -1.4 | 32.6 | 29.2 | 31.1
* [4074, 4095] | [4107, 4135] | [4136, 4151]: 0.4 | 32.1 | 32.5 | 32.4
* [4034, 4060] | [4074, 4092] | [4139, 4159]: 0.1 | 32.5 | 32.5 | 32.5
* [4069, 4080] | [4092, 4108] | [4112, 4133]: 2.3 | 31.9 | 32.2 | 32.1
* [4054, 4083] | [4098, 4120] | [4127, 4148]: 2.1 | 32.2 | 32.2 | 32.2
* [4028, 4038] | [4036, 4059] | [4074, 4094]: -0.1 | 32.3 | 32.2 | 32.3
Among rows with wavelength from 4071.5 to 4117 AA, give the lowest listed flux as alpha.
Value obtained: 23.6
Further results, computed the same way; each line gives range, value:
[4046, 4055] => 31.8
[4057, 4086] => 31.7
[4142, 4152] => 31.91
